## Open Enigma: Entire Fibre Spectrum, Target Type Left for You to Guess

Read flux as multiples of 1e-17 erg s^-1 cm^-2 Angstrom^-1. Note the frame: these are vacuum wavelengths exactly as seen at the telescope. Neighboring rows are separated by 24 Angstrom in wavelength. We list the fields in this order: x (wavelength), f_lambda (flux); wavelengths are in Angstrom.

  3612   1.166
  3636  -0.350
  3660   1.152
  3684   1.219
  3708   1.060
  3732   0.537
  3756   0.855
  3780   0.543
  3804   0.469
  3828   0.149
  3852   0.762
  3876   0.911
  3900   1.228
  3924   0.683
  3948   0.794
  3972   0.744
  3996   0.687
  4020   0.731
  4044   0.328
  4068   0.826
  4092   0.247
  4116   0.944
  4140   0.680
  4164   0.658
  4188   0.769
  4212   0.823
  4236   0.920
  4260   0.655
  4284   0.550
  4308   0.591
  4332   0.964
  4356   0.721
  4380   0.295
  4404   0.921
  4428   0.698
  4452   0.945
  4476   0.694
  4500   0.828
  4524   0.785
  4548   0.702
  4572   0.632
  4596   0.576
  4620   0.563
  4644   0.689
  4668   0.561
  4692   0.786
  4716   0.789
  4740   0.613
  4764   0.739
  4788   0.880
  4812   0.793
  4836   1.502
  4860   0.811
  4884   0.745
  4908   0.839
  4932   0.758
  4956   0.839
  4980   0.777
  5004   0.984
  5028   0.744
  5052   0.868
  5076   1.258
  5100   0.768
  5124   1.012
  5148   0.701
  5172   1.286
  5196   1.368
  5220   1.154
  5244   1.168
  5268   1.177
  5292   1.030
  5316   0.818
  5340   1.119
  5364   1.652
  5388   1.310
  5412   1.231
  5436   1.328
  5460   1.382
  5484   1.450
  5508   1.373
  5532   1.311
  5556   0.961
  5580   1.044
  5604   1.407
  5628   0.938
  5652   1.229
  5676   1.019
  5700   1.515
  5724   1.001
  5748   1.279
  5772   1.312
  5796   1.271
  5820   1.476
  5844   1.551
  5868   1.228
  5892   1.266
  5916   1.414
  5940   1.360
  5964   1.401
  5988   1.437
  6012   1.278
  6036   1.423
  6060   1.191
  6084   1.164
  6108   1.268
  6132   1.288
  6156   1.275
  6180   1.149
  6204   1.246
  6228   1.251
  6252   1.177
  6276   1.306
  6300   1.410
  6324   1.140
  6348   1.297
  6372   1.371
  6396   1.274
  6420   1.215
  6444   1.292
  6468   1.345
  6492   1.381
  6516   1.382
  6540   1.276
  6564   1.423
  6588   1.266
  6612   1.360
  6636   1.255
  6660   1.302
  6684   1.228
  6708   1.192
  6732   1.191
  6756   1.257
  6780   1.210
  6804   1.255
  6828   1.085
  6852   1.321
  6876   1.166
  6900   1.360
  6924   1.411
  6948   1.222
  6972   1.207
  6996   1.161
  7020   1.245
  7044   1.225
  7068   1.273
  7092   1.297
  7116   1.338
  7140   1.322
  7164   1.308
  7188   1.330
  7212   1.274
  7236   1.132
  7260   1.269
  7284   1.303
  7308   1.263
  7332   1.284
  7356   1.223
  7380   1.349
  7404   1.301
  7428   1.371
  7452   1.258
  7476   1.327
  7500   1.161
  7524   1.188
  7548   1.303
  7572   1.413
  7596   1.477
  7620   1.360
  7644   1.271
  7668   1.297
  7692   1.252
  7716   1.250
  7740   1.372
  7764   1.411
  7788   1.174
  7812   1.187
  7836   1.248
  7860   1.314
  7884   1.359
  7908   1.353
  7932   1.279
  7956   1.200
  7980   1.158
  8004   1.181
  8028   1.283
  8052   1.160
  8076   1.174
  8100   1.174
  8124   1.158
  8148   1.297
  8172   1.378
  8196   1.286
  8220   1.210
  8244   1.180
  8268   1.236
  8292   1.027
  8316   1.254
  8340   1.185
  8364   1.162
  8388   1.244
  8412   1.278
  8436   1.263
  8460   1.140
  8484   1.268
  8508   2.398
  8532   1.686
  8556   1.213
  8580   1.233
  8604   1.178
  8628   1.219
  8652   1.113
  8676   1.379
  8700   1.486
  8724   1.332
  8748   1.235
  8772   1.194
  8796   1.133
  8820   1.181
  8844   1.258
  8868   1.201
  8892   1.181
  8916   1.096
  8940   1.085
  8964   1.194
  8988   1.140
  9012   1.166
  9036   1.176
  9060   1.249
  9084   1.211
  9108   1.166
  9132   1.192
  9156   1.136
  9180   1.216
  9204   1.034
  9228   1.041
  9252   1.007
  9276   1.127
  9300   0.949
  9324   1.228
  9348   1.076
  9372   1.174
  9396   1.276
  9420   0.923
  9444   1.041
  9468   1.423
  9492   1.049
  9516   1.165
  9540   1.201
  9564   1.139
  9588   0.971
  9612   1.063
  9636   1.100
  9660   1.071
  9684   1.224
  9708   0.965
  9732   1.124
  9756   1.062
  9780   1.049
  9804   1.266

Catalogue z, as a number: 0.29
